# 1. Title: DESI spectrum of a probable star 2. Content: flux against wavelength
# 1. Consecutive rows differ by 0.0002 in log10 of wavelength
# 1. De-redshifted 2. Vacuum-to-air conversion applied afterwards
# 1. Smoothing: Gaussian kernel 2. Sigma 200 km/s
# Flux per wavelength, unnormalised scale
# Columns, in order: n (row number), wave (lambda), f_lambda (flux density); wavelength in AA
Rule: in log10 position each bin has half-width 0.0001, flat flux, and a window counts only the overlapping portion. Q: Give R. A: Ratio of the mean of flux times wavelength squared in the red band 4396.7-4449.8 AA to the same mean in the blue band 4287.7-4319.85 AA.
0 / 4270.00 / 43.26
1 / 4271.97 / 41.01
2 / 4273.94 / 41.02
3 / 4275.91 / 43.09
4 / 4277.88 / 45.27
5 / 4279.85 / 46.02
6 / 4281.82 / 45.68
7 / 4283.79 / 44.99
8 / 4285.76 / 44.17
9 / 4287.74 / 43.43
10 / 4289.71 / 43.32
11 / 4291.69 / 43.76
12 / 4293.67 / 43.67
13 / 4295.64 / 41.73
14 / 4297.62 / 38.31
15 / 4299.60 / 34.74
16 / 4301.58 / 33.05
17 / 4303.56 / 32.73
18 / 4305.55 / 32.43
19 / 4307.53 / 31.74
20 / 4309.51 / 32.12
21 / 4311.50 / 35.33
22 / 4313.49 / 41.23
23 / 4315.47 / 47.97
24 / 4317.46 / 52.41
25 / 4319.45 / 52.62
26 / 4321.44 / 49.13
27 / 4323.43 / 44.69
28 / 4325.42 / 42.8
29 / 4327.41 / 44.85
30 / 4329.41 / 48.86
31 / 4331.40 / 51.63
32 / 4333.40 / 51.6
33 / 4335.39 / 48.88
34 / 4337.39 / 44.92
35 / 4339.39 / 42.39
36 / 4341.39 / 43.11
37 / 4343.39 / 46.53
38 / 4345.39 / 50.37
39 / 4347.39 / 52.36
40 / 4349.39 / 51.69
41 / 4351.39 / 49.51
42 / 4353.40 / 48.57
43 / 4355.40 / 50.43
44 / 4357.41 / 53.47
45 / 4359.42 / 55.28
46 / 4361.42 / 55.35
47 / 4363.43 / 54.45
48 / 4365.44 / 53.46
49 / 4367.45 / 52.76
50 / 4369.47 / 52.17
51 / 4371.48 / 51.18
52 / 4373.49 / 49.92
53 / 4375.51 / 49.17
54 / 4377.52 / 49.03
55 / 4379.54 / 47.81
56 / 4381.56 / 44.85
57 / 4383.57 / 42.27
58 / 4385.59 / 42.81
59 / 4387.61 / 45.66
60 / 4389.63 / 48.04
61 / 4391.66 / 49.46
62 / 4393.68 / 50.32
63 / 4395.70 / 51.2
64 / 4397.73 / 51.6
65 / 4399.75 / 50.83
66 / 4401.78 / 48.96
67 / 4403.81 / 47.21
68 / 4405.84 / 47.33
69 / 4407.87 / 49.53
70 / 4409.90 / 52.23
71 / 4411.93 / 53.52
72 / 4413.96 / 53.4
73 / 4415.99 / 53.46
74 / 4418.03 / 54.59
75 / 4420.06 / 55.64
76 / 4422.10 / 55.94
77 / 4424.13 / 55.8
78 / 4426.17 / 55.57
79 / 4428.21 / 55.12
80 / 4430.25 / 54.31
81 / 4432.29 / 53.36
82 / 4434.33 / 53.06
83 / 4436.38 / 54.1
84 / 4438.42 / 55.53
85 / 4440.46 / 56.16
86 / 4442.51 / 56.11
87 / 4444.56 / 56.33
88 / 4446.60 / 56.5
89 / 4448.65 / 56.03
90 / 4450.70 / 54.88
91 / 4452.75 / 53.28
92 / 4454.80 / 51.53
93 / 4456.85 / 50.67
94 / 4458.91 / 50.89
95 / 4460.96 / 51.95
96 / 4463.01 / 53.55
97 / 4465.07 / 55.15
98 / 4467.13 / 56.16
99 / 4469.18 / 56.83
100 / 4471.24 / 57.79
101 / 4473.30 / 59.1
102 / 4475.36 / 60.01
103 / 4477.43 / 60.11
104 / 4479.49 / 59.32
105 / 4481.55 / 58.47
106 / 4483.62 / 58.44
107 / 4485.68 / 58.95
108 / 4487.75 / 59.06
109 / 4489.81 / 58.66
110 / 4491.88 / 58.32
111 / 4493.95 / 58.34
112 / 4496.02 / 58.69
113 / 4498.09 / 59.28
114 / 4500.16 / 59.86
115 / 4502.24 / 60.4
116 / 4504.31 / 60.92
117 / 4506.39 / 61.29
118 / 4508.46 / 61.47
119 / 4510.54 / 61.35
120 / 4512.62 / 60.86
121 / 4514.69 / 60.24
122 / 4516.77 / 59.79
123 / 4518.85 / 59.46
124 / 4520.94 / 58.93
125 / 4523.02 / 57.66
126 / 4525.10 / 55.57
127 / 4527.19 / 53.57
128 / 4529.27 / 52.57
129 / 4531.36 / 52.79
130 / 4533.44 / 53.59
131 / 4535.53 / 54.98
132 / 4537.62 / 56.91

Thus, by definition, 1.42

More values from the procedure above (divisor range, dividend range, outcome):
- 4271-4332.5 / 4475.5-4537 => 1.51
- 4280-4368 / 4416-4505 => 1.32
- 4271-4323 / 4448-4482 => 1.44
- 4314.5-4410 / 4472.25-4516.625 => 1.29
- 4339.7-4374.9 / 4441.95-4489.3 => 1.16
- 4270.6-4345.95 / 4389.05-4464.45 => 1.30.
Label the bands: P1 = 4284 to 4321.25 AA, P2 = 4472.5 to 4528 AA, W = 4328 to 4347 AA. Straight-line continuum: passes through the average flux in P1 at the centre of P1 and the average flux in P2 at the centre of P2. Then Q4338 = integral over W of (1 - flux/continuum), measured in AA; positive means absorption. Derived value -1.67 AA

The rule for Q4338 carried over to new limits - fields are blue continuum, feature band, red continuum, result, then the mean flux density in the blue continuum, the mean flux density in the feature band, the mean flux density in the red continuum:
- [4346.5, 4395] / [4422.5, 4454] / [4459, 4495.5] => -0.18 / 50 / 55.1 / 57.5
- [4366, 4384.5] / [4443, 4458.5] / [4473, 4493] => 0.52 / 48.9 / 54.1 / 59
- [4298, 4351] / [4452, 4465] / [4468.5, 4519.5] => 0.94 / 43.9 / 52.2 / 59.5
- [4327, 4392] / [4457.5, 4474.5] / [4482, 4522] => 0.57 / 49.2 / 55.1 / 59.7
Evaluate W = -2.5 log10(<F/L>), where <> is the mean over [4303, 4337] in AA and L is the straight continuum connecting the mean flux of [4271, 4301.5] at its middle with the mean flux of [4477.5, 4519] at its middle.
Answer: 0.04 mag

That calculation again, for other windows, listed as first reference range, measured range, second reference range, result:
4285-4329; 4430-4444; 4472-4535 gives -0.04 mag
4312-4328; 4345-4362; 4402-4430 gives -0.07 mag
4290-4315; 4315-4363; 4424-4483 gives -0.18 mag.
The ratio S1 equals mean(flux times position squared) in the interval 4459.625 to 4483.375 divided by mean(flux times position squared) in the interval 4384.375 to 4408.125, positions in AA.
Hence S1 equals 1.22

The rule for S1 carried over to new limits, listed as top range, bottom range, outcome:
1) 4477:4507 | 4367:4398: 1.29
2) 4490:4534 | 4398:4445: 1.14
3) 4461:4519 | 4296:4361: 1.41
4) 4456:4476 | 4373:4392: 1.23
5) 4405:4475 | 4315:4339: 1.19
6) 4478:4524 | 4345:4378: 1.22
